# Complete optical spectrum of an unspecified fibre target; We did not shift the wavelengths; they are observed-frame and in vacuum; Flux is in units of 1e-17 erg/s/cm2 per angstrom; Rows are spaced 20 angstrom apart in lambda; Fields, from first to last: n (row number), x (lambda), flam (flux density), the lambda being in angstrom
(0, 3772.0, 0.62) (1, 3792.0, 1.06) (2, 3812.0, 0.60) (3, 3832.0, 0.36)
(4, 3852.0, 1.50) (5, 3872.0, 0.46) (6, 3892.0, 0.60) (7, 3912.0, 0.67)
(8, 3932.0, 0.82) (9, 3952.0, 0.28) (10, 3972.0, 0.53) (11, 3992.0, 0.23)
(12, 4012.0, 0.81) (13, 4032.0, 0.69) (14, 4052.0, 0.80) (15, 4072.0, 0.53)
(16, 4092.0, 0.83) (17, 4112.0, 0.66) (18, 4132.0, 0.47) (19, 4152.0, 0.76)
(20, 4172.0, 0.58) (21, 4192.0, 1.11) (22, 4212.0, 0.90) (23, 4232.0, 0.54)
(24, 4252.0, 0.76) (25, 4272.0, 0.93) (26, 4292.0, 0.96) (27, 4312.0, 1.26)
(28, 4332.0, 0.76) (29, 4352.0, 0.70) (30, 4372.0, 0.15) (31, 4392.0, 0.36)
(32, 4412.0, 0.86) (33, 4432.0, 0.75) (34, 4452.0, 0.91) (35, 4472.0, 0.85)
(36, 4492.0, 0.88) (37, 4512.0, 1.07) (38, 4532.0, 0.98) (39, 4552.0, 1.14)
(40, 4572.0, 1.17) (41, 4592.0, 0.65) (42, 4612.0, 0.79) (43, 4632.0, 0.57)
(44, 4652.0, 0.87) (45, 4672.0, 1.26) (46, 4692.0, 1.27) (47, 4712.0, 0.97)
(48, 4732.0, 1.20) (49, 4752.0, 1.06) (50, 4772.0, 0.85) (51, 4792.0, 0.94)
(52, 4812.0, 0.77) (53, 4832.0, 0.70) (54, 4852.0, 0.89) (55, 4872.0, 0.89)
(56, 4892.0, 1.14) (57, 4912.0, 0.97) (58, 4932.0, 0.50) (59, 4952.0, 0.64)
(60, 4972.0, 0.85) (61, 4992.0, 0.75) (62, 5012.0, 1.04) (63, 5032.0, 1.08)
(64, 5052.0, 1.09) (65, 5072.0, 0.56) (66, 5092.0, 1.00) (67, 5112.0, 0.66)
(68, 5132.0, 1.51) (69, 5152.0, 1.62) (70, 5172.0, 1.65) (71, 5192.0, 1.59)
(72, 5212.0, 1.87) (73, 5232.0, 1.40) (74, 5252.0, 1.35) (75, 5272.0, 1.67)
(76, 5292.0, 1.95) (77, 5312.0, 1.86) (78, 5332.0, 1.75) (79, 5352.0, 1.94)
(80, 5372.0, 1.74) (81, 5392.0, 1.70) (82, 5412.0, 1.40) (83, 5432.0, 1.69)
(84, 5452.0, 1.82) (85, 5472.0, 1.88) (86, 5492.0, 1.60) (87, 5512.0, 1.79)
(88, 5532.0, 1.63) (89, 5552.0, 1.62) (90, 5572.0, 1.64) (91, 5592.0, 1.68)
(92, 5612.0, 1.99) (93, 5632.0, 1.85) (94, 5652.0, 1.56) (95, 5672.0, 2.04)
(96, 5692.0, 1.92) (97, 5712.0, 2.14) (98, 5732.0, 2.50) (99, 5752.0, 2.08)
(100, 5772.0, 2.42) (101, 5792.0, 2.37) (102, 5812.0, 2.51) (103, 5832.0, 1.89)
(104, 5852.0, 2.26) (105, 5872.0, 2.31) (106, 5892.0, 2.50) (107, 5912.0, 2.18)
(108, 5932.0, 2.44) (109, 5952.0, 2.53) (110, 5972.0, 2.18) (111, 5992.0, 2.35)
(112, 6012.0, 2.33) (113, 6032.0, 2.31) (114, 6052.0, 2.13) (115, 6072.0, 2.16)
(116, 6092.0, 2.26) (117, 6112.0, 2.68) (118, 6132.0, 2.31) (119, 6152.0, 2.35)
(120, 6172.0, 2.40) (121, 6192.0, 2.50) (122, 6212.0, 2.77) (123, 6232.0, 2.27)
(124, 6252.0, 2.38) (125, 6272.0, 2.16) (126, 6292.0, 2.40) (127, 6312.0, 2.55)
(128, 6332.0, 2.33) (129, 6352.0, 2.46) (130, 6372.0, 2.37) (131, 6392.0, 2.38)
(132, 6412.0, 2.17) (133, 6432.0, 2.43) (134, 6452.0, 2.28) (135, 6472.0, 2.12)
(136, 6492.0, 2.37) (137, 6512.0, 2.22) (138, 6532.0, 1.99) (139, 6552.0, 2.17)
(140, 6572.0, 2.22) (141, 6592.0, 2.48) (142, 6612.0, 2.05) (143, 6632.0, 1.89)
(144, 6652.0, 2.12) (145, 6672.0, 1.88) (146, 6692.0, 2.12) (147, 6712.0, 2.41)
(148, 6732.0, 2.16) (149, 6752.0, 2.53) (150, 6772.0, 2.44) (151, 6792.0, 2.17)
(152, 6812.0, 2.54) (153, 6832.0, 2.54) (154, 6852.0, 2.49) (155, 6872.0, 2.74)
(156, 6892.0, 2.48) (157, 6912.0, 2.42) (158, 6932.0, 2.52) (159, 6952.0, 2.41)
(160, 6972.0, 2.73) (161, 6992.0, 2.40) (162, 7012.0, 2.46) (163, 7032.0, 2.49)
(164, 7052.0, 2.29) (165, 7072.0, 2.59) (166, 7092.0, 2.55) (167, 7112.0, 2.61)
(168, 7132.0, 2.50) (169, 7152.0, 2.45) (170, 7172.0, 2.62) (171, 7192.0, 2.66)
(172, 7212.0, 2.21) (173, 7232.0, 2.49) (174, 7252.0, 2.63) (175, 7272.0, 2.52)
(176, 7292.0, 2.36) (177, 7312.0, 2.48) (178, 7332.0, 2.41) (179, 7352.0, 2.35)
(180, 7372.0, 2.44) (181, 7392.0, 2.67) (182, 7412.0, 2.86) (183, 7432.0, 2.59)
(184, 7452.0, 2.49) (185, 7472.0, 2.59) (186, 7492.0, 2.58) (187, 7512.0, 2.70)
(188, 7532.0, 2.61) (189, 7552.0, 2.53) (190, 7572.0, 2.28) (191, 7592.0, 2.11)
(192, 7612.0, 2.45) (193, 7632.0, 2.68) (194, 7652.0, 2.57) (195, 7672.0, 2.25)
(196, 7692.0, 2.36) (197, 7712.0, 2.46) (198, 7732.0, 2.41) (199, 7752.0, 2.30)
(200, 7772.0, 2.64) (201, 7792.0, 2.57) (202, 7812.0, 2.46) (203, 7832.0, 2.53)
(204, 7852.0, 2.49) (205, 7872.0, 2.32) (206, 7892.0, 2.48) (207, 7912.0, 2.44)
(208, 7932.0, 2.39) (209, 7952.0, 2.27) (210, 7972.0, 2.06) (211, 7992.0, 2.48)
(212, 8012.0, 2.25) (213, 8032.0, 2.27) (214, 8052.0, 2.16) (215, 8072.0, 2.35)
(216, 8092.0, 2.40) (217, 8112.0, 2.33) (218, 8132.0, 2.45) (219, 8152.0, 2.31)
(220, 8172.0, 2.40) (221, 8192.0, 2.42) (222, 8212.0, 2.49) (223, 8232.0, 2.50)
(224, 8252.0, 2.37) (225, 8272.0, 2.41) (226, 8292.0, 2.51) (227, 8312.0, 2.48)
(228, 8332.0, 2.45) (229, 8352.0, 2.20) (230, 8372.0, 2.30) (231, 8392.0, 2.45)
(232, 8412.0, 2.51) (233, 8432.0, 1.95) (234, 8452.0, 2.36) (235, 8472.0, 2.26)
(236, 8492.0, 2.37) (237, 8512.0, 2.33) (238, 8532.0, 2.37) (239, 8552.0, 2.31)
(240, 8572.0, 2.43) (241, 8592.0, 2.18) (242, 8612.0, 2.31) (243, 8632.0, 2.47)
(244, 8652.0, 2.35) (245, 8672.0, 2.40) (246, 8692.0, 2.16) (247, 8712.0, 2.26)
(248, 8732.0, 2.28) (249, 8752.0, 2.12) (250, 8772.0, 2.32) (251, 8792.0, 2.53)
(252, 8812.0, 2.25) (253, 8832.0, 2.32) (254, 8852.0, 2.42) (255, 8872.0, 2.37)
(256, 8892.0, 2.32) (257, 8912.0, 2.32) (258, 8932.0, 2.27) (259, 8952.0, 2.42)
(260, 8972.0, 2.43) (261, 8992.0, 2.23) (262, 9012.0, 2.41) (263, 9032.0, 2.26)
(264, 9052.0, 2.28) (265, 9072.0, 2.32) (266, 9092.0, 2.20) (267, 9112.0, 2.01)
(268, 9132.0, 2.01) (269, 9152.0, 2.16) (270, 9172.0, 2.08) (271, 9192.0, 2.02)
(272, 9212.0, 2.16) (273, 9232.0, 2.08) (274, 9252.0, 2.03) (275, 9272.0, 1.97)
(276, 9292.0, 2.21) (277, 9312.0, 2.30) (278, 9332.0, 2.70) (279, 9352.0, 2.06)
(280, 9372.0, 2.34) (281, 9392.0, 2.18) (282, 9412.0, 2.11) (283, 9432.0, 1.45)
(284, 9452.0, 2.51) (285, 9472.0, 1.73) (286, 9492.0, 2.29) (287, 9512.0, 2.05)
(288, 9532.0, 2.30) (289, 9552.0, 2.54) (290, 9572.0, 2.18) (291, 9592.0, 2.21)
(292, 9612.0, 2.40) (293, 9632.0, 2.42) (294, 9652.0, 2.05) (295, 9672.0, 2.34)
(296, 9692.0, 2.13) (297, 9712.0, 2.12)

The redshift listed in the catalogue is 0.29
